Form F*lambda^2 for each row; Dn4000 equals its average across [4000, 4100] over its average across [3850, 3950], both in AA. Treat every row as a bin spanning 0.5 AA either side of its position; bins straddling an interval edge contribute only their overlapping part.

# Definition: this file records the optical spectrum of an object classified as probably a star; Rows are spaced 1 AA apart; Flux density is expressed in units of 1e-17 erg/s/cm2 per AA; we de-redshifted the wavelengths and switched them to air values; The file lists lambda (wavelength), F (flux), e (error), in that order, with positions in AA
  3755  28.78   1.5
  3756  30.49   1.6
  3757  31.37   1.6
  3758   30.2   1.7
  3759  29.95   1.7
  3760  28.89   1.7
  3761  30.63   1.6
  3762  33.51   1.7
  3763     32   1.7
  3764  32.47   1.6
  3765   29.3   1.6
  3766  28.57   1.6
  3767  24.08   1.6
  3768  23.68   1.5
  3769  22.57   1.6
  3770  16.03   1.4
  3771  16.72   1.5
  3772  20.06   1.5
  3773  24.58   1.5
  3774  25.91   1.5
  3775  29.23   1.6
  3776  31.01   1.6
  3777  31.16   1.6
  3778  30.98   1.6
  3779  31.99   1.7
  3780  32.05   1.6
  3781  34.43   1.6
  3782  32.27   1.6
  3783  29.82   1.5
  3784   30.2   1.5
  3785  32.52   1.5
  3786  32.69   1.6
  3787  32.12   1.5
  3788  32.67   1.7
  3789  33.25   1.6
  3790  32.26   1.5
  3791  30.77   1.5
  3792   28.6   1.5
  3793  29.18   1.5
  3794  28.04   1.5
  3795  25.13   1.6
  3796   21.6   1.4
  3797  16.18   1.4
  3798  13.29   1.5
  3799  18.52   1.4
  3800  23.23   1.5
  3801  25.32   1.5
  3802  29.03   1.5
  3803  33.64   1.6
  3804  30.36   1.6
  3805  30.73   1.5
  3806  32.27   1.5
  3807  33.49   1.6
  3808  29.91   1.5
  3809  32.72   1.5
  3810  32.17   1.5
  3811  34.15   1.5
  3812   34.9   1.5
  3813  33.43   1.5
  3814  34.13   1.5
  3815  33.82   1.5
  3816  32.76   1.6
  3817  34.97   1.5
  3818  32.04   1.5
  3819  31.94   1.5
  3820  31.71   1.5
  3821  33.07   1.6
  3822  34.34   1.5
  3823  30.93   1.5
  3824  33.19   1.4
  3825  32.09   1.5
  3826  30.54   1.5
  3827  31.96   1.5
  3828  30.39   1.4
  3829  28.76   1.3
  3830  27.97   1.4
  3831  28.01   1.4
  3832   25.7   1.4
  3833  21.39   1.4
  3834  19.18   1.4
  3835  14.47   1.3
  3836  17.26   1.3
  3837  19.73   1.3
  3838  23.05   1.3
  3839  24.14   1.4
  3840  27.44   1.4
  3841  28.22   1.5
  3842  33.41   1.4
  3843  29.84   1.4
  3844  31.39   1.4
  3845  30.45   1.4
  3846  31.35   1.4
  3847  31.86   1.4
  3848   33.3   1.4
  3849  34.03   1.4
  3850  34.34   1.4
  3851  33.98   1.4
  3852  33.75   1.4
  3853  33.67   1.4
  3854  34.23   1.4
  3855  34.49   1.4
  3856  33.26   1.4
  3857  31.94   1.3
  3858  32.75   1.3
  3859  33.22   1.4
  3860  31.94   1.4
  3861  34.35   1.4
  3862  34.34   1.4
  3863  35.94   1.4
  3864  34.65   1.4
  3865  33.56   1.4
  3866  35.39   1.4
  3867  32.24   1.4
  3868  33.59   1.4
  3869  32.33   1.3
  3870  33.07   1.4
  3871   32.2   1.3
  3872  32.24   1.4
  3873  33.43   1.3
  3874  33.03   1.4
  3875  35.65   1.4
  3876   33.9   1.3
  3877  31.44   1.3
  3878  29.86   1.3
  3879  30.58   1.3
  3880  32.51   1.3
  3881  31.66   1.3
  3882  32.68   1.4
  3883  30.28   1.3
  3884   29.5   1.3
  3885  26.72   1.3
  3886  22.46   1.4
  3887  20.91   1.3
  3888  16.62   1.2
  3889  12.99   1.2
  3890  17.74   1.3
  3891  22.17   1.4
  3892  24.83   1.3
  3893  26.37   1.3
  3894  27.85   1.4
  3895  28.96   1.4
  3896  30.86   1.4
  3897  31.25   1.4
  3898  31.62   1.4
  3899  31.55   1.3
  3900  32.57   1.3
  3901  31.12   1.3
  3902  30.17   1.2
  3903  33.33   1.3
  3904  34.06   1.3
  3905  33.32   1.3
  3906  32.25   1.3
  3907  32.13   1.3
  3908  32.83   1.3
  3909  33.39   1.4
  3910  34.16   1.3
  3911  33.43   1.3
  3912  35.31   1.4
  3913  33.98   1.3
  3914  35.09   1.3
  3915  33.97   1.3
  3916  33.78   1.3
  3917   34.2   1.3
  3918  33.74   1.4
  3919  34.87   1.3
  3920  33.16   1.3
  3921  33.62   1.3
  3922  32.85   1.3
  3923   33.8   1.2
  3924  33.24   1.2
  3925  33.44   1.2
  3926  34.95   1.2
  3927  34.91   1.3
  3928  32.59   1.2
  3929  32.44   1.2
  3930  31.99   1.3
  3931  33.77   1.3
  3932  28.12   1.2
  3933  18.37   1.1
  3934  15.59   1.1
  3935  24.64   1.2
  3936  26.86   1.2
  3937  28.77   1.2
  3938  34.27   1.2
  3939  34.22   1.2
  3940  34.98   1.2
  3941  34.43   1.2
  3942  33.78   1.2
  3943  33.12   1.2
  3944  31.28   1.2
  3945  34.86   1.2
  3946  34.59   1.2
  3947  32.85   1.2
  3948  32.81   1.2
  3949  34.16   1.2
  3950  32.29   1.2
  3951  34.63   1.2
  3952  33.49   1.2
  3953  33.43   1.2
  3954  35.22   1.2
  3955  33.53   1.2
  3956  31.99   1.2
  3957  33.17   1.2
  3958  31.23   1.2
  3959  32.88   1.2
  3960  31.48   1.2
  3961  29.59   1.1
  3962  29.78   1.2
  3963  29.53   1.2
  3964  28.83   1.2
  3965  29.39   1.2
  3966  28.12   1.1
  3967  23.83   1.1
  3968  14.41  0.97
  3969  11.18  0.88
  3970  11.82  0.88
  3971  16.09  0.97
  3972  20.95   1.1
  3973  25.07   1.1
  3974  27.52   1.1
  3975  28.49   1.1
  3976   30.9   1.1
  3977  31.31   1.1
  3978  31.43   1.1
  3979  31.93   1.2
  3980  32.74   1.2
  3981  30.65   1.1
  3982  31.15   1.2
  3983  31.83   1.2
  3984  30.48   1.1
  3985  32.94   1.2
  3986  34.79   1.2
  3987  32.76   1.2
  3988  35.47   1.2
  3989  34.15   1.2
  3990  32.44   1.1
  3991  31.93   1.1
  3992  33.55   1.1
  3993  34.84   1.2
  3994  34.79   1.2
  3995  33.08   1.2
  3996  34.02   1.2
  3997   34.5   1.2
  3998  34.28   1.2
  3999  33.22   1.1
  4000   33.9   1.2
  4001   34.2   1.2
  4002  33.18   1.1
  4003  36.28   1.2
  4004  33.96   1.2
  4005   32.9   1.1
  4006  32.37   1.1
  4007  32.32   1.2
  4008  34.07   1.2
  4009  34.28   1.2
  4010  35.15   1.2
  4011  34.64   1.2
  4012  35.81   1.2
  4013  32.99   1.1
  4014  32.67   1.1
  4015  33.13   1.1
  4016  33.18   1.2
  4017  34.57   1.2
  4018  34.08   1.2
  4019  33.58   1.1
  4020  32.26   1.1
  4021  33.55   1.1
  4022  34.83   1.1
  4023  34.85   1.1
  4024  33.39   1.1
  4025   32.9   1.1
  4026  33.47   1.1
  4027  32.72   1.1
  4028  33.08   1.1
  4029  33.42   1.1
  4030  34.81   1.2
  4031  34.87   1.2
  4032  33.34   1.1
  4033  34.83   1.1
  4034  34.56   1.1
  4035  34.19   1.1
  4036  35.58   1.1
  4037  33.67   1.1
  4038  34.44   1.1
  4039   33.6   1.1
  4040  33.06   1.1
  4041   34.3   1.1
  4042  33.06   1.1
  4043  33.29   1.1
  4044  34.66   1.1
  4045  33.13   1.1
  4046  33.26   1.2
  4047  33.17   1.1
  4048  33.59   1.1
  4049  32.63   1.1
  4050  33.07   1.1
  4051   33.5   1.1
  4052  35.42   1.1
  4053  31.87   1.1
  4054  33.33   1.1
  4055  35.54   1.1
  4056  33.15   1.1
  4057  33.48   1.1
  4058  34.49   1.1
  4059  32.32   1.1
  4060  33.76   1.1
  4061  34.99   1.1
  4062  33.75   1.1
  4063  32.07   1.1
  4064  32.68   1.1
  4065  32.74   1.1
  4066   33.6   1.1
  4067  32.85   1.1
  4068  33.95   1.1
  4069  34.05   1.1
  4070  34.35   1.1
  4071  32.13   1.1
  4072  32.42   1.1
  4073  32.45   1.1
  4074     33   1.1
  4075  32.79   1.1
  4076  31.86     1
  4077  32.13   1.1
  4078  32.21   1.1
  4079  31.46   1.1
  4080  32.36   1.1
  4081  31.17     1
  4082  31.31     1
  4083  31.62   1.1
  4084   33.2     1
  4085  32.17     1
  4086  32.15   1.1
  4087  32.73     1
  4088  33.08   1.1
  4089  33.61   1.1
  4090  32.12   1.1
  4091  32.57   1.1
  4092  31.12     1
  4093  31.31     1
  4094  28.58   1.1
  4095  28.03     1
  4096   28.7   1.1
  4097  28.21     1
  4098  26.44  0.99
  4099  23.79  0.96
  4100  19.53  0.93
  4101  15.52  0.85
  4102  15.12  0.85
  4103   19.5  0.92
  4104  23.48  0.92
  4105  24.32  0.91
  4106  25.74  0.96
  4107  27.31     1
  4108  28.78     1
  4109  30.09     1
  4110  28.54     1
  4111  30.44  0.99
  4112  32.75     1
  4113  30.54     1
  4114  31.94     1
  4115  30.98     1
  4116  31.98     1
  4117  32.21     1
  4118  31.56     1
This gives 1.13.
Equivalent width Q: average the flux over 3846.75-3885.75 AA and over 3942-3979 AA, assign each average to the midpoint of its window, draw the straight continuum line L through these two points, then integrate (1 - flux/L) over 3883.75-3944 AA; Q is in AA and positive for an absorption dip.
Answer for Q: 1.14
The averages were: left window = 32.8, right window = 29.1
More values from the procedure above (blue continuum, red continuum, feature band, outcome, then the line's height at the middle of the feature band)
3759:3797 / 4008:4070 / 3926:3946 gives 0.6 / 31.7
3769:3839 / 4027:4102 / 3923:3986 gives 1.5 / 30.6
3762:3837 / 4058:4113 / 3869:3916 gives -1.7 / 29.1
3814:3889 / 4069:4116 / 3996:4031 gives -4.7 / 29.8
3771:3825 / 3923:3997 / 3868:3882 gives -1.1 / 30.2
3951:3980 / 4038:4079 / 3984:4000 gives -2.3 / 29.5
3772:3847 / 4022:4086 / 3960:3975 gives 3.8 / 31.8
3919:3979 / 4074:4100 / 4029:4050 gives -2.3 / 30.5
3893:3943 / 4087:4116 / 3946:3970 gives 1.1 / 31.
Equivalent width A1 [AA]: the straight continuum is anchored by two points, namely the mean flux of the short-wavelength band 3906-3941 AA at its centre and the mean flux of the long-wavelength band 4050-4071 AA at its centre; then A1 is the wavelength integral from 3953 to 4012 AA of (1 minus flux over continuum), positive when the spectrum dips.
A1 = 3.5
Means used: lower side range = 32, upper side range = 33.5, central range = 30.8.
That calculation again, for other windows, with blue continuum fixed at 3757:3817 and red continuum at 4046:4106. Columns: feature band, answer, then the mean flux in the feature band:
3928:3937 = 0.9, 26.9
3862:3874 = -1.6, 33.5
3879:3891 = 1.9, 25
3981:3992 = -0.9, 32.7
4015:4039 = -2.6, 33.9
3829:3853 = 1.3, 27.7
